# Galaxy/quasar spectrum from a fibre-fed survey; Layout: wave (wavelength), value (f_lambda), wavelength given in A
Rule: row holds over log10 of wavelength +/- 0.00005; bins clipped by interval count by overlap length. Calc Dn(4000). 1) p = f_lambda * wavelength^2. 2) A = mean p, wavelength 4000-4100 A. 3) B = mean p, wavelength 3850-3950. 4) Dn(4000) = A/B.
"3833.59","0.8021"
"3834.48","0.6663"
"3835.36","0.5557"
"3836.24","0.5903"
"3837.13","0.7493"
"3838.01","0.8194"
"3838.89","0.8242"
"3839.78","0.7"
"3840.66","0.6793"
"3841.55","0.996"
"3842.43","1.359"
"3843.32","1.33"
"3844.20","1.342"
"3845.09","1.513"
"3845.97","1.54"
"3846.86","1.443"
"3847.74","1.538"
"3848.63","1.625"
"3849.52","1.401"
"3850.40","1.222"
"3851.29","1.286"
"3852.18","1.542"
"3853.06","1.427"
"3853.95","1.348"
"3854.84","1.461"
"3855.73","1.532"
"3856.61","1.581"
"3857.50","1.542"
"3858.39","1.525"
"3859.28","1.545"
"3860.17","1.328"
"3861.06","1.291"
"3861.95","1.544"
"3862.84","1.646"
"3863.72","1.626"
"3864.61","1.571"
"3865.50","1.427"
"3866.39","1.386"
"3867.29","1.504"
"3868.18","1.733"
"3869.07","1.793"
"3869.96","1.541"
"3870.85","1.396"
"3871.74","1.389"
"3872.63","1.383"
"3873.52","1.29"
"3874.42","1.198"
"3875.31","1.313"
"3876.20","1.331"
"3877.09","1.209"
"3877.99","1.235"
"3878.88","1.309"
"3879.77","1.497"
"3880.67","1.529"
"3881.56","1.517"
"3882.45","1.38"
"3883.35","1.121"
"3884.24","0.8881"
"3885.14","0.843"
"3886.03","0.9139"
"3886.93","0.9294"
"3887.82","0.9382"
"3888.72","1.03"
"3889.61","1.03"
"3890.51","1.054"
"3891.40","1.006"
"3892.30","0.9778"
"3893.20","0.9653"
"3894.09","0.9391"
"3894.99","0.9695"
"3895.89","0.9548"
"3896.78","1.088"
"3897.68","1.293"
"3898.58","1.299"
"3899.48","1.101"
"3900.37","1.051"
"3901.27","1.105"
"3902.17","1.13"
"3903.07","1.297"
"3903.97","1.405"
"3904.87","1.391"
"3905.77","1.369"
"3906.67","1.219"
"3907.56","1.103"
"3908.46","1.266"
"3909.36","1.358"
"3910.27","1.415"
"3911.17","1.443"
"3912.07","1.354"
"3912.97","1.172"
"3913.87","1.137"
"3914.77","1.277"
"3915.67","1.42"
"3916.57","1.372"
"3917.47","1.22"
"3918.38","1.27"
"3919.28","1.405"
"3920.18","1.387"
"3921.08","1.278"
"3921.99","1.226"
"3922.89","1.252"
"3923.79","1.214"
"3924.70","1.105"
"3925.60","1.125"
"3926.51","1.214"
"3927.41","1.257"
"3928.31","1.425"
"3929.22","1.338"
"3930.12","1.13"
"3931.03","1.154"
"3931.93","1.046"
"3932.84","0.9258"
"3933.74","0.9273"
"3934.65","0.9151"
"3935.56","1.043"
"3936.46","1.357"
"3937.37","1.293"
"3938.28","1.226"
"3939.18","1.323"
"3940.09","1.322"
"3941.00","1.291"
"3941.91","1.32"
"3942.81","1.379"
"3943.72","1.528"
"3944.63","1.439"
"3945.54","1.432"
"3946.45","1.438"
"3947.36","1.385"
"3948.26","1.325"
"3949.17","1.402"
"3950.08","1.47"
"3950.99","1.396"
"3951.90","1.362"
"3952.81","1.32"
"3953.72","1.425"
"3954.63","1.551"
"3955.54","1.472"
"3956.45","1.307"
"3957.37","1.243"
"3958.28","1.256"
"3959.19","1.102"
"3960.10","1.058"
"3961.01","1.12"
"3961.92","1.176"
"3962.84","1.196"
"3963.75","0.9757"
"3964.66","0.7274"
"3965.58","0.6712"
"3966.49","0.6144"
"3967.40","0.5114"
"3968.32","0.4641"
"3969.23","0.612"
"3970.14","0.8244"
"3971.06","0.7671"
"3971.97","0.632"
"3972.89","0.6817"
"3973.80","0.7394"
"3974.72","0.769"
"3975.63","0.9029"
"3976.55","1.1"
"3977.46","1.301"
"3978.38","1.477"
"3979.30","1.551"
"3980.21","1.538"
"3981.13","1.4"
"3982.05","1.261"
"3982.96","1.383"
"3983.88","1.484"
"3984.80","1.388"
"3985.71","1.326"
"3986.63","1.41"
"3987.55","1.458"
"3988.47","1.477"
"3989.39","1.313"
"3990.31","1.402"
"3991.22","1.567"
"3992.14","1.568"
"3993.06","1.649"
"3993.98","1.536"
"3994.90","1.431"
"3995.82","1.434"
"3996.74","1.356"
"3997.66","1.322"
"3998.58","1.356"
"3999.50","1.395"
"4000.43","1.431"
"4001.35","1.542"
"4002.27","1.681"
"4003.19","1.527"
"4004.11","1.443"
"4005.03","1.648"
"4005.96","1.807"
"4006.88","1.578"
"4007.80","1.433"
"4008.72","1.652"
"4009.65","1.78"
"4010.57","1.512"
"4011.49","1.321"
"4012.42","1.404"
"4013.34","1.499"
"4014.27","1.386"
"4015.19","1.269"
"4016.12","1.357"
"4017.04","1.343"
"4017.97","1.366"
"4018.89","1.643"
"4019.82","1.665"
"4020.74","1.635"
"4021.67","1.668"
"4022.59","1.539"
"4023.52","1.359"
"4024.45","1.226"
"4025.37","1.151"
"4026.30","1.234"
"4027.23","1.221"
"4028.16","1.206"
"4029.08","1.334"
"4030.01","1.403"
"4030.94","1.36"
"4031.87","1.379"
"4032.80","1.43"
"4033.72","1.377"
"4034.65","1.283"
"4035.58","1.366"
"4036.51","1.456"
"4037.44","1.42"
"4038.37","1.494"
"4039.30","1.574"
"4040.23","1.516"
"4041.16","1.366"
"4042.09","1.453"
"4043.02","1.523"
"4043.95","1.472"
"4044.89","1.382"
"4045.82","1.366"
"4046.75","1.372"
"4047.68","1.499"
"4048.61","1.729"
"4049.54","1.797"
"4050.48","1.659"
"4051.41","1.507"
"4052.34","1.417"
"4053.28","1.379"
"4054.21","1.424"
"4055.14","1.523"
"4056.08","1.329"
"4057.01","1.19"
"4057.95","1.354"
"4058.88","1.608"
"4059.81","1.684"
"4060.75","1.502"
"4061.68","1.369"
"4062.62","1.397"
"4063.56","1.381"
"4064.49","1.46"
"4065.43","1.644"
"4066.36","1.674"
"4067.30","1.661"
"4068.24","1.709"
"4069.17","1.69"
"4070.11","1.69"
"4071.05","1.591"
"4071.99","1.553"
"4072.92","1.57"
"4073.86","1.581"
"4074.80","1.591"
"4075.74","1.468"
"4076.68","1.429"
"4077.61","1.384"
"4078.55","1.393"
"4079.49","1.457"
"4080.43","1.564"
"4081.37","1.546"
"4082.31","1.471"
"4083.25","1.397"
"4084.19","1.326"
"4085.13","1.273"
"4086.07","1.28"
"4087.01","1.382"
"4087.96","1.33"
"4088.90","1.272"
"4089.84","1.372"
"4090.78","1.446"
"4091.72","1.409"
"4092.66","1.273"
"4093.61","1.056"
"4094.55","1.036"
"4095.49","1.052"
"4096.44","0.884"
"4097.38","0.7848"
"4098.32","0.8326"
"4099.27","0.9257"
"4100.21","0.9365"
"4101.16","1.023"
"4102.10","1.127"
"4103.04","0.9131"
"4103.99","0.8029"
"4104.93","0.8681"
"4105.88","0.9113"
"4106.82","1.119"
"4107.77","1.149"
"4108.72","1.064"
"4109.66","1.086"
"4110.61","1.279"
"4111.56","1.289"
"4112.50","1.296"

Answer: 1.2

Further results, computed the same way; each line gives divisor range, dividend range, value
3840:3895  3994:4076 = 1.22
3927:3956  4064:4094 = 1.21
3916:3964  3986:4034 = 1.19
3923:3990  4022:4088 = 1.29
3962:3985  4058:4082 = 1.62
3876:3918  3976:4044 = 1.28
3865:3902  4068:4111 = 1.15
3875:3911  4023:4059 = 1.30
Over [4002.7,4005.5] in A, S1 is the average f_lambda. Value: 1.54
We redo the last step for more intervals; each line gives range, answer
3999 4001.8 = 1.45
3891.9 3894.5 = 0.962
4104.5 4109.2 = 1.02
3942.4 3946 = 1.44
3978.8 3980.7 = 1.54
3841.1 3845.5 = 1.3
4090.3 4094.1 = 1.3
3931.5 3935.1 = 0.952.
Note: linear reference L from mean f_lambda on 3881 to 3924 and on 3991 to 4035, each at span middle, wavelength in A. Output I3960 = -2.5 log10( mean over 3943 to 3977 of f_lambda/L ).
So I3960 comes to 0.20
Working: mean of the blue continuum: 1.18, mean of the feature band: 1.09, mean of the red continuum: 1.45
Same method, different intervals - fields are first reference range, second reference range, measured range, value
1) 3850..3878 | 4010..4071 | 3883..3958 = 0.18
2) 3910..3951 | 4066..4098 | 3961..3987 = 0.26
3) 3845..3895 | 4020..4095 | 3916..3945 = 0.11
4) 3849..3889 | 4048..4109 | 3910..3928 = 0.07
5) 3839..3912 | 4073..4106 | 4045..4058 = -0.18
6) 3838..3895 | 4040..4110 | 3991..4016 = -0.12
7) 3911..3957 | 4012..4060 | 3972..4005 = 0.01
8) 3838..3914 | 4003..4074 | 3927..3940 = 0.15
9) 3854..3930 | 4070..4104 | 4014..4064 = -0.12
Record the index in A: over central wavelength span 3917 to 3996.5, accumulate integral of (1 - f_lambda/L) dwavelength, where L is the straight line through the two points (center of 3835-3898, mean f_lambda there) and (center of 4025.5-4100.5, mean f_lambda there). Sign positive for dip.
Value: 6.2 A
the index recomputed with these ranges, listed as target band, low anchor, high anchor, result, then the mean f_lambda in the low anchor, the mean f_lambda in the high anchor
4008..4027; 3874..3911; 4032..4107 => -1.9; 1.17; 1.37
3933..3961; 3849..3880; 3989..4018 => 3.1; 1.44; 1.48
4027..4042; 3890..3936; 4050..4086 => 0.4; 1.19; 1.49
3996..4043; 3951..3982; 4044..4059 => -4.8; 1.06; 1.47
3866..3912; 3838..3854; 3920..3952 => 1.3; 1.27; 1.27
